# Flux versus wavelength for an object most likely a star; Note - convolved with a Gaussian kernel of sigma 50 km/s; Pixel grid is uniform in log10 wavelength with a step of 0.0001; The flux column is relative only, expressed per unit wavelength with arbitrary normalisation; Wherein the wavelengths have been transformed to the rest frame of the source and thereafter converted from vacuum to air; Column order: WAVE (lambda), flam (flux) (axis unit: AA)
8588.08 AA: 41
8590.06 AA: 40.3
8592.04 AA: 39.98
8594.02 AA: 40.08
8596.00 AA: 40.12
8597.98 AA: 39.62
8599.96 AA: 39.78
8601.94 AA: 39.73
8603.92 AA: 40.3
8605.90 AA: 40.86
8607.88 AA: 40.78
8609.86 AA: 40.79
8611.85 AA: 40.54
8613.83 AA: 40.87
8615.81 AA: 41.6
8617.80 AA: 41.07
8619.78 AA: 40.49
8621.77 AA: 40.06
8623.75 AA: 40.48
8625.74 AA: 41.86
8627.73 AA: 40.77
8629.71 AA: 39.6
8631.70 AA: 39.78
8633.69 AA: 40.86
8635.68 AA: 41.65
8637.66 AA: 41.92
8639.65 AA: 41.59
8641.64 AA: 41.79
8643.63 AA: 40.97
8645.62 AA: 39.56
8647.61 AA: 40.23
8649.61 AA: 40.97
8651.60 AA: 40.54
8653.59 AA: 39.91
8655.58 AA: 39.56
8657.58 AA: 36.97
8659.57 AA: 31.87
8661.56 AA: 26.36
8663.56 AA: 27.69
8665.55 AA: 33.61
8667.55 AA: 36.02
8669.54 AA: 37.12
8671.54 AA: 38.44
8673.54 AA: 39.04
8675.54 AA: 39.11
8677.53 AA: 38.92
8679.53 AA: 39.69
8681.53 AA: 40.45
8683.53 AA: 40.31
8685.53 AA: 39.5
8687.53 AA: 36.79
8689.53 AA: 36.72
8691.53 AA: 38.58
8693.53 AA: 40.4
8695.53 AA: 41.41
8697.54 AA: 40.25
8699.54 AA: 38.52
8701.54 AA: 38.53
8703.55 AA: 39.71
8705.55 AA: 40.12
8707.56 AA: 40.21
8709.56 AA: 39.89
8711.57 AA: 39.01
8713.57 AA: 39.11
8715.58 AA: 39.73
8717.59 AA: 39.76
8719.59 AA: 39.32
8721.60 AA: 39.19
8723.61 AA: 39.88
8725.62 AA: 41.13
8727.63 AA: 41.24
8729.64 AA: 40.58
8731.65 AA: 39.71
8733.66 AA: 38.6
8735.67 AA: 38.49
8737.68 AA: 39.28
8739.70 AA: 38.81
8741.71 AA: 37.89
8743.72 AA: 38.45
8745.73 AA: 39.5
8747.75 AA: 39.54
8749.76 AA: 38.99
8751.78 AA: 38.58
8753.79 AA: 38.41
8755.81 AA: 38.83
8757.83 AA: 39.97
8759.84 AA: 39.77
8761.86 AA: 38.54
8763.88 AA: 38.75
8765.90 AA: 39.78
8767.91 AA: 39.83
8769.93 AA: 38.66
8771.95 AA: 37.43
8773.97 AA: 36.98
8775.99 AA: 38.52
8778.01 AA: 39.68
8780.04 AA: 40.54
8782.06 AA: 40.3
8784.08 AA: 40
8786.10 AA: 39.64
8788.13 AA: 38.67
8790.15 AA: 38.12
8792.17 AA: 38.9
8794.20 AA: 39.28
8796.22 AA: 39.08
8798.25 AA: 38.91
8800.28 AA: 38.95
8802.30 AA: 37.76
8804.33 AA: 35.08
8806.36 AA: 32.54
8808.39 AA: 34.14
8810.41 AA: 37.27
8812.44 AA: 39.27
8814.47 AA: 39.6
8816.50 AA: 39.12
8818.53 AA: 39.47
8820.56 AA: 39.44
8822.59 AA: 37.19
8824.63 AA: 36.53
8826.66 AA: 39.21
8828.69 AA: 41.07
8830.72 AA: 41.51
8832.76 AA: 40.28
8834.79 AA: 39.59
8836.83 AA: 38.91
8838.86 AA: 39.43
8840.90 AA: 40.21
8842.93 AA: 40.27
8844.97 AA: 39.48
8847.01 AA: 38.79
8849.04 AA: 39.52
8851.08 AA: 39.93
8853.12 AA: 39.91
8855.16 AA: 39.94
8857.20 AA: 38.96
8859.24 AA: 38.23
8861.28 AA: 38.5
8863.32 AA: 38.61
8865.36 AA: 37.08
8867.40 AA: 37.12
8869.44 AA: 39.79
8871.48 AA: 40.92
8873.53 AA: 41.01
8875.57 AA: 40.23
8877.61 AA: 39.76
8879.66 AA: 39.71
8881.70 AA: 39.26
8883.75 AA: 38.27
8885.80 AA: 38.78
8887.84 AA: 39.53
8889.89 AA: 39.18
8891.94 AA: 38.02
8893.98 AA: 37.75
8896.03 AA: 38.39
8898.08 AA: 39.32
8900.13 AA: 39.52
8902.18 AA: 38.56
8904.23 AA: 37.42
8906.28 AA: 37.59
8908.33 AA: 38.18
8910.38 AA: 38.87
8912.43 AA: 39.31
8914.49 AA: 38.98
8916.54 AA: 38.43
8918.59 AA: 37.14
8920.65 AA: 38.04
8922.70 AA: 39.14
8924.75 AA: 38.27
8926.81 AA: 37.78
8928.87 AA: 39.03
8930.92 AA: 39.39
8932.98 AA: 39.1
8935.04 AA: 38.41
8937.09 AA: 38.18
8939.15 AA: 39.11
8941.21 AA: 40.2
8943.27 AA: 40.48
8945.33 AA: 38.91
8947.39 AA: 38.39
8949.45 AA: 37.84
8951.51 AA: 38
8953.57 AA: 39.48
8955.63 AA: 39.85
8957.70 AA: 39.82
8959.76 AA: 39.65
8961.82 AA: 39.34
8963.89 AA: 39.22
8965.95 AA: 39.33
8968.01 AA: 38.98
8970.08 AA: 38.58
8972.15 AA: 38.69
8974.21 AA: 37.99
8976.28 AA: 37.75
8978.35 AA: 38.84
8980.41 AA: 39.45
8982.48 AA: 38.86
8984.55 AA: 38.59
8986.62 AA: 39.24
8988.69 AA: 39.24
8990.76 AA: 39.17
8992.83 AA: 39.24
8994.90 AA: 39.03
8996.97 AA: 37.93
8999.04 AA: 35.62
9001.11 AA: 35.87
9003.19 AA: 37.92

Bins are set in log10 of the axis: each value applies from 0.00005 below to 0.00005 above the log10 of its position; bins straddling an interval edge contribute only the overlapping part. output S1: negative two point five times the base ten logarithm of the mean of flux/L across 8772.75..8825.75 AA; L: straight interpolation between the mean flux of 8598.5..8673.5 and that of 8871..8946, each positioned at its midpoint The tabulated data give 0.02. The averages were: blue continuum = 39.1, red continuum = 38.9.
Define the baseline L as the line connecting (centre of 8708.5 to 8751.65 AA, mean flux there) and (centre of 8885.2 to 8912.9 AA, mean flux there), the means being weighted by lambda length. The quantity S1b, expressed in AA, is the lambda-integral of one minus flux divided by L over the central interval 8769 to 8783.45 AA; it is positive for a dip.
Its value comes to 0.1 AA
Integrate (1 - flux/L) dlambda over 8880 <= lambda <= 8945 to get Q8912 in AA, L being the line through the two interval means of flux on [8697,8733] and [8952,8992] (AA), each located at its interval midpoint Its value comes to 0.8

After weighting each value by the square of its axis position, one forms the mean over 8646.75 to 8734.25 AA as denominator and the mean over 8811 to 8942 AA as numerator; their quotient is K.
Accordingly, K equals 1.06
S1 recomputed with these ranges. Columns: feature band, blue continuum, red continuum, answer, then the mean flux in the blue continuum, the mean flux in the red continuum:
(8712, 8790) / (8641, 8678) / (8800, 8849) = -0.04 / 37.2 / 38.6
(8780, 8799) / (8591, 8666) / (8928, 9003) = -0.01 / 39.4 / 38.8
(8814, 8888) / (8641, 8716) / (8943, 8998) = -0.02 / 38.3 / 38.9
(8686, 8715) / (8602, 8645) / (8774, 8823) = 0.01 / 40.9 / 38.4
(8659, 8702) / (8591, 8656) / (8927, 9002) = 0.08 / 40.6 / 38.8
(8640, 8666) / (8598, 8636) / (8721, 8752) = 0.09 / 40.6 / 39.4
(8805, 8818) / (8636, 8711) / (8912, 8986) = 0.05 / 38.5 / 38.8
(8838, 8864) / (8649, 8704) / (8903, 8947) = -0.03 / 37.7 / 38.7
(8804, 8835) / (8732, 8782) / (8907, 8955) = 0.02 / 38.9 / 38.7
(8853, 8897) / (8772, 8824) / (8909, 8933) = -0.02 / 38.3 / 38.6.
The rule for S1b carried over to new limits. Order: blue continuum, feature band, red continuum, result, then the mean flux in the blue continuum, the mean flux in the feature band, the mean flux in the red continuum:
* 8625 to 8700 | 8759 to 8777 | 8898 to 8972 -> 0.0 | 38.7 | 38.7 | 38.8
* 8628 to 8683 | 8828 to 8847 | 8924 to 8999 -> -0.7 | 38.4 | 40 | 38.9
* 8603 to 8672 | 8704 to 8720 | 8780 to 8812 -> -0.4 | 39.1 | 39.7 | 38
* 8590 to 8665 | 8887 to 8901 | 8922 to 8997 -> 0.1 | 39.5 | 38.8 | 38.9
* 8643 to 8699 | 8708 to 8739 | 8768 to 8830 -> -1.3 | 37.9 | 39.7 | 38.4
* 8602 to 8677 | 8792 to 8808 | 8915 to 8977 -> 0.7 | 39.1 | 37.3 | 38.8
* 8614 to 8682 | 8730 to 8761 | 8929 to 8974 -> -0.1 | 38.8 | 39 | 39.1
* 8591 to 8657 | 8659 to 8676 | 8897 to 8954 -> 2.5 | 40.5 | 34.3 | 38.7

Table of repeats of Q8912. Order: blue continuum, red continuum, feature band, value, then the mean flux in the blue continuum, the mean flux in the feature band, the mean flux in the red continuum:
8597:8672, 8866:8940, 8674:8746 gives -0.7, 39.1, 39.4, 38.8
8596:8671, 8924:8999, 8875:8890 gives -0.1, 39.1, 39.3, 38.9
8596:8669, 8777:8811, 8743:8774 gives -0.4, 39.2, 38.9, 38.2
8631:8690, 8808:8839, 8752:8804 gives -0.2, 38.3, 39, 39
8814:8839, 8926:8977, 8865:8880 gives -0.1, 39.3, 39.5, 39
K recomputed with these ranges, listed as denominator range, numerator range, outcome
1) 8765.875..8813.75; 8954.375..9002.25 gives 1.05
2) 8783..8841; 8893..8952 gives 1.03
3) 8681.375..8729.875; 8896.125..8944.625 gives 1.03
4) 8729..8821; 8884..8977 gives 1.04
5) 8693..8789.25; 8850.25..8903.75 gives 1.02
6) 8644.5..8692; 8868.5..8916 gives 1.10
